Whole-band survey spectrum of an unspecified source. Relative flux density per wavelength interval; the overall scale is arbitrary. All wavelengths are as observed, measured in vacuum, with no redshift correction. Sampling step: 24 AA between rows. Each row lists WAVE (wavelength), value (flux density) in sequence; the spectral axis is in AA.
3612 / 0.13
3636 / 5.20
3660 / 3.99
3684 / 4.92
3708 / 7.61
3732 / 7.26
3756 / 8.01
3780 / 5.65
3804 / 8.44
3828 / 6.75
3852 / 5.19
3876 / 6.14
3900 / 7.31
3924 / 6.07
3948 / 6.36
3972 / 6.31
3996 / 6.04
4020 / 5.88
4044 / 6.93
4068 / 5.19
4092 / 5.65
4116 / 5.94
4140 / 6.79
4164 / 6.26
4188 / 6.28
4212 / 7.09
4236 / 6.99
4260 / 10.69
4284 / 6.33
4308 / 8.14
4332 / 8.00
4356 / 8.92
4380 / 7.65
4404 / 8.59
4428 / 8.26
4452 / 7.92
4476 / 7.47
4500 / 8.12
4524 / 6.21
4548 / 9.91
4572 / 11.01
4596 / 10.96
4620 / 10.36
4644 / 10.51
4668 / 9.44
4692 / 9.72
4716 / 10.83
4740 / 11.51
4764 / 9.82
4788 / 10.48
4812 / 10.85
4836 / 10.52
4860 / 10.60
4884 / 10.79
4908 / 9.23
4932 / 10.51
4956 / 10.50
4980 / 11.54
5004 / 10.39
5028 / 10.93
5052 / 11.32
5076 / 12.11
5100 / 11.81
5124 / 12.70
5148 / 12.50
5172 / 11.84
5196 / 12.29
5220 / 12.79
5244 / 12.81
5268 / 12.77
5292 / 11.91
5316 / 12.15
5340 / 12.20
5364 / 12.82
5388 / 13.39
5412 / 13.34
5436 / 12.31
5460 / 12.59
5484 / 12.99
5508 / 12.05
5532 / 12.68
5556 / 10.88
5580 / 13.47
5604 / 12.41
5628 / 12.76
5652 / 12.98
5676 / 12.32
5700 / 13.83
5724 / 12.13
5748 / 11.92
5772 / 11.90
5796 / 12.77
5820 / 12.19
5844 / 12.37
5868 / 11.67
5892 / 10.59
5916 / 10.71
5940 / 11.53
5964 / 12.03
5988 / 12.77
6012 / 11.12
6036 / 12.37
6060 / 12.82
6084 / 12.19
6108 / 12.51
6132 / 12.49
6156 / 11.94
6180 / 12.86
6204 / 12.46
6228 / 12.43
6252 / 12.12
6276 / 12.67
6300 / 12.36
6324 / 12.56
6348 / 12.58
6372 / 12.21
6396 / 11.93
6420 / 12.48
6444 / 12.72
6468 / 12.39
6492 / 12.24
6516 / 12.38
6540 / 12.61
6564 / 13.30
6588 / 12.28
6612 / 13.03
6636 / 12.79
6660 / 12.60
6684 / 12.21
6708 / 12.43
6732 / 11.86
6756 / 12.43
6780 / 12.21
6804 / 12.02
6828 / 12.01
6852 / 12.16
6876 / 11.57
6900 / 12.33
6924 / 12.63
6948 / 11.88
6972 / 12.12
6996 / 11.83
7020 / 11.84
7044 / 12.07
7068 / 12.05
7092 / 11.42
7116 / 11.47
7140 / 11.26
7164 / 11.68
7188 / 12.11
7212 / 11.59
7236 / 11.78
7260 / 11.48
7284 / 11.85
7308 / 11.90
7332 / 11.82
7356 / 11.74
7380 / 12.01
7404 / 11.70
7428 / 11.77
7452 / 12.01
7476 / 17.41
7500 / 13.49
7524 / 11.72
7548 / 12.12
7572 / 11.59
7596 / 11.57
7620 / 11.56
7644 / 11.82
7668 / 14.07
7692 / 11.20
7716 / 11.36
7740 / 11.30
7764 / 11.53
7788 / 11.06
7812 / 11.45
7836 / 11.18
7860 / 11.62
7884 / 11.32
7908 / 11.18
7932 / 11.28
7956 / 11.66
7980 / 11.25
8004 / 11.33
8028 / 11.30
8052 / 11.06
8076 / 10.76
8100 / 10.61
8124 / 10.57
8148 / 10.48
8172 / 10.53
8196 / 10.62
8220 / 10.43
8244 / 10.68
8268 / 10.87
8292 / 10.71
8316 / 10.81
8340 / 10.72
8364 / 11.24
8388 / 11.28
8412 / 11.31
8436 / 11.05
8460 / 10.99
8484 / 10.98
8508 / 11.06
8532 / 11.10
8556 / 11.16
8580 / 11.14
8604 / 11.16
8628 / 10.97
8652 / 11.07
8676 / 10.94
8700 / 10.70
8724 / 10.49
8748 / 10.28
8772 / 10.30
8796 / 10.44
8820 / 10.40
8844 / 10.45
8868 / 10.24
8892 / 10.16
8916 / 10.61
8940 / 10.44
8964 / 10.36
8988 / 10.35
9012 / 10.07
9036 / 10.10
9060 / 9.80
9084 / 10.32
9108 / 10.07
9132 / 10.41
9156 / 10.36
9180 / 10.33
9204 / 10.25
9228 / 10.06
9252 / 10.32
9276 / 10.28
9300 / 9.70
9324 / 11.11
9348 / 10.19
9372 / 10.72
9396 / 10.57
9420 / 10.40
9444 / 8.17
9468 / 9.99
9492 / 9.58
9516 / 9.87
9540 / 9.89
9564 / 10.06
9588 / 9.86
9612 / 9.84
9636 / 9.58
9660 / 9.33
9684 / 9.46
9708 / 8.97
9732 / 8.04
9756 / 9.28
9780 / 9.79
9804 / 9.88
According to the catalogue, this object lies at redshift 0.14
